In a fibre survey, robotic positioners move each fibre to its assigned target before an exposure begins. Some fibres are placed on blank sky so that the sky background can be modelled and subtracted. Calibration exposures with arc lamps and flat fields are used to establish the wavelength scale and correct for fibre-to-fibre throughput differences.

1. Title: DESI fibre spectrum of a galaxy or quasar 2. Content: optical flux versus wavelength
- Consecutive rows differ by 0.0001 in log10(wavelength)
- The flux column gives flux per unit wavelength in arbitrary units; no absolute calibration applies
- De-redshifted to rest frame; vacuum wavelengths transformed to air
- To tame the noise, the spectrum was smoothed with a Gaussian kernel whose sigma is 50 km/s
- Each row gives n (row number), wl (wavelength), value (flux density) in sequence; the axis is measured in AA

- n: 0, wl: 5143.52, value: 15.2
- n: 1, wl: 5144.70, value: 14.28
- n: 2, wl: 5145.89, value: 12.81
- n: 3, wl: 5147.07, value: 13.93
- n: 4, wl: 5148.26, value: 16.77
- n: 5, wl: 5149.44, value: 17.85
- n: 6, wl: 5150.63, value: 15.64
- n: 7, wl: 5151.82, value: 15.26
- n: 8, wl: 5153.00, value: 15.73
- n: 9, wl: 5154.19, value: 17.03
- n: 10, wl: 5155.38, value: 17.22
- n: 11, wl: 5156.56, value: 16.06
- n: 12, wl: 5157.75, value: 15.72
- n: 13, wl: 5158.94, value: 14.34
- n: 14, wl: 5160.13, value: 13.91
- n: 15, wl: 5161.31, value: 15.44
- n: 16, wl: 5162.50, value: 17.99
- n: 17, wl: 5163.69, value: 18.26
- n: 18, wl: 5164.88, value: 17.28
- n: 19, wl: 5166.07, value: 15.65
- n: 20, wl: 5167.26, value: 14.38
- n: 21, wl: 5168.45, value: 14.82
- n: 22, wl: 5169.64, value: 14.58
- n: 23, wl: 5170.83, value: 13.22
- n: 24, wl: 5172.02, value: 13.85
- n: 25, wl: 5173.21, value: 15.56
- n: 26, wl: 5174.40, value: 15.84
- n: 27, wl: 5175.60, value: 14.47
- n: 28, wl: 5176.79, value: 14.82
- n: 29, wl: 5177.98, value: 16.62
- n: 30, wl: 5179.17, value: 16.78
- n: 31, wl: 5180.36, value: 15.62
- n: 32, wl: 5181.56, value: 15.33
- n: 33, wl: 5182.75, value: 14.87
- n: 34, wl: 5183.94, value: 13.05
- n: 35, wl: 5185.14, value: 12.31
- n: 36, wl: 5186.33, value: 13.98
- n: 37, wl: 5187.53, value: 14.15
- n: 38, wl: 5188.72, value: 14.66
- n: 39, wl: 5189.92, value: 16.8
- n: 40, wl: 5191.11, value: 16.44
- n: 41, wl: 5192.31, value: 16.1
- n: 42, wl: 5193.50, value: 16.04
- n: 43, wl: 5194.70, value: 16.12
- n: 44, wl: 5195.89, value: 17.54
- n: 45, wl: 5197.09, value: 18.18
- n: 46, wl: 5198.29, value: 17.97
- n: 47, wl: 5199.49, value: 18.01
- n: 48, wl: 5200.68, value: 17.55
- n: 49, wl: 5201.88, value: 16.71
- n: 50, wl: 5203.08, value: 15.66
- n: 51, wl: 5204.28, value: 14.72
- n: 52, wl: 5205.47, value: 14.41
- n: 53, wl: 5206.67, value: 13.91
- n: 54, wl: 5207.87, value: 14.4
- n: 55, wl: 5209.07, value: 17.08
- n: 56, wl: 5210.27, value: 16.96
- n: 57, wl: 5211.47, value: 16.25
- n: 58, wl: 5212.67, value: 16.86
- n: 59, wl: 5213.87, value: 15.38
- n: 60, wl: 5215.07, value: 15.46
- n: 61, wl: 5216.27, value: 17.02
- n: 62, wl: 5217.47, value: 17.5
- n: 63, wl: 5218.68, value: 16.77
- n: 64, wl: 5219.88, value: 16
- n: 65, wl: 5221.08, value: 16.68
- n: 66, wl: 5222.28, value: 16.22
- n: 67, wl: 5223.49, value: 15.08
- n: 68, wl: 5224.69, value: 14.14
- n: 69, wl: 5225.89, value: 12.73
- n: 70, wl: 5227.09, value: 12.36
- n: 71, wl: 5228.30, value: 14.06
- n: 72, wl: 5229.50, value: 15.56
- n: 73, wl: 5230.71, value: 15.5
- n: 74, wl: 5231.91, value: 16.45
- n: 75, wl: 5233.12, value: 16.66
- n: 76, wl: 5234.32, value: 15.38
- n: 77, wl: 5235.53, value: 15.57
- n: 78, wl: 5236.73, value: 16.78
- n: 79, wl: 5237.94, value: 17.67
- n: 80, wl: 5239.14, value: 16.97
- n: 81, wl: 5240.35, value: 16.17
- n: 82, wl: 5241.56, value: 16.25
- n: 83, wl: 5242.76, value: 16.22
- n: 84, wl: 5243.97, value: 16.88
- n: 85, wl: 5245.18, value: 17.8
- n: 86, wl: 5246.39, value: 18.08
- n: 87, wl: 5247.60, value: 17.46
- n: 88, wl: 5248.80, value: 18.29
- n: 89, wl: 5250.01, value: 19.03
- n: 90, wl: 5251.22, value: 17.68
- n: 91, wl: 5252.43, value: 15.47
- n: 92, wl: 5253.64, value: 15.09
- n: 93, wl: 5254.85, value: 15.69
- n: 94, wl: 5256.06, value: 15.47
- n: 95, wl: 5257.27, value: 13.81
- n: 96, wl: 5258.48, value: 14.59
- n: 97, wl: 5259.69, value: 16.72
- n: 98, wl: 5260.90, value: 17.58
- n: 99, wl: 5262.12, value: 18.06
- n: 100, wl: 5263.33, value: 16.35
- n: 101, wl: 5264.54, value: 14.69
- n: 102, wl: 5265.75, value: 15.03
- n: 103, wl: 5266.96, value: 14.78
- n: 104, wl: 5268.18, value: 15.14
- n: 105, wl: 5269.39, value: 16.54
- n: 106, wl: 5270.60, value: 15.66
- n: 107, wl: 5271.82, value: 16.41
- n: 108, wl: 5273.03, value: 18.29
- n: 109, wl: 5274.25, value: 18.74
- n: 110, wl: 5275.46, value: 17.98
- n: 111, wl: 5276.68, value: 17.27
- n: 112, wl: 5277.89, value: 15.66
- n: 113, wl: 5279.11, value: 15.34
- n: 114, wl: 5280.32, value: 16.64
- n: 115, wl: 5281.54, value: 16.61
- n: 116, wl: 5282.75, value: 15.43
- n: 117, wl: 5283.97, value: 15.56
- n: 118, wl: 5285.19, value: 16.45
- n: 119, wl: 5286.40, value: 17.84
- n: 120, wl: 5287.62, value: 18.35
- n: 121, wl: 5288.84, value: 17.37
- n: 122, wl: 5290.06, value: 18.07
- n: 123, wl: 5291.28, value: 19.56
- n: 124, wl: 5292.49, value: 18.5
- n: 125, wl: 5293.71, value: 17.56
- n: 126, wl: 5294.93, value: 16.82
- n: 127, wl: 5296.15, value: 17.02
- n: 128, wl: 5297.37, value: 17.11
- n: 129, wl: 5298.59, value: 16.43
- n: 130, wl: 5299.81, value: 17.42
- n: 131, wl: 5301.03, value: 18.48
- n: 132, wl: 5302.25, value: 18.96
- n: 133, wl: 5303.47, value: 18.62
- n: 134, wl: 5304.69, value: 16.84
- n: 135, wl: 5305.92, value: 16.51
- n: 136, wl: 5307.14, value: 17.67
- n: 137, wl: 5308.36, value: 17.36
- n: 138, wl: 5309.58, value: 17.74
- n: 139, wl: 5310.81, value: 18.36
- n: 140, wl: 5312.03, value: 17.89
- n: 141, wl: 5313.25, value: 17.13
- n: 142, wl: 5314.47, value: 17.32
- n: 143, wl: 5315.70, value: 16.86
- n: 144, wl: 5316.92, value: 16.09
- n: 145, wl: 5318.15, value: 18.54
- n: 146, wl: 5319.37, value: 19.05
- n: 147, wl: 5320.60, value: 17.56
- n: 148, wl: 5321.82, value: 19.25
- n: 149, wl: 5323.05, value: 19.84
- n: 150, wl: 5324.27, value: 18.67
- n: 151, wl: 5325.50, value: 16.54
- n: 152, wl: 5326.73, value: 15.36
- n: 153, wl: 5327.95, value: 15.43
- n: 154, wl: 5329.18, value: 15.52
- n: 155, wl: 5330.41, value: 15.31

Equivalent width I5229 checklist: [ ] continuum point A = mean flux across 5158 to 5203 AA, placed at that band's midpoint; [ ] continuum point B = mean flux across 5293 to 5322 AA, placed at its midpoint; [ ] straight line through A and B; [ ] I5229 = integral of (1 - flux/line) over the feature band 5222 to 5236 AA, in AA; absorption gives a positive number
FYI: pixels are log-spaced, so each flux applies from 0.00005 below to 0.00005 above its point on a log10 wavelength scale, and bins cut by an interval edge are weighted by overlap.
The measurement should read 1.2 AA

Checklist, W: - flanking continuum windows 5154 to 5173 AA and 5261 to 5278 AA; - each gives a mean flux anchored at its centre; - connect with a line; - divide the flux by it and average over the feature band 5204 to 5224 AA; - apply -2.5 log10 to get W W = 0.01 mag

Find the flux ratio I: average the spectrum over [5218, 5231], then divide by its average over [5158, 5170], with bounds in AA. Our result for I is 0.96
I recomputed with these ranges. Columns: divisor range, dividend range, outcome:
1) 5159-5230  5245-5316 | 1.09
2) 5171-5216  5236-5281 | 1.06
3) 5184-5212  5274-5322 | 1.10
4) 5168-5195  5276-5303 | 1.15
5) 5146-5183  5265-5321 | 1.10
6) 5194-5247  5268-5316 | 1.07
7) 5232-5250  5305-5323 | 1.05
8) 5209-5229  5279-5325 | 1.12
